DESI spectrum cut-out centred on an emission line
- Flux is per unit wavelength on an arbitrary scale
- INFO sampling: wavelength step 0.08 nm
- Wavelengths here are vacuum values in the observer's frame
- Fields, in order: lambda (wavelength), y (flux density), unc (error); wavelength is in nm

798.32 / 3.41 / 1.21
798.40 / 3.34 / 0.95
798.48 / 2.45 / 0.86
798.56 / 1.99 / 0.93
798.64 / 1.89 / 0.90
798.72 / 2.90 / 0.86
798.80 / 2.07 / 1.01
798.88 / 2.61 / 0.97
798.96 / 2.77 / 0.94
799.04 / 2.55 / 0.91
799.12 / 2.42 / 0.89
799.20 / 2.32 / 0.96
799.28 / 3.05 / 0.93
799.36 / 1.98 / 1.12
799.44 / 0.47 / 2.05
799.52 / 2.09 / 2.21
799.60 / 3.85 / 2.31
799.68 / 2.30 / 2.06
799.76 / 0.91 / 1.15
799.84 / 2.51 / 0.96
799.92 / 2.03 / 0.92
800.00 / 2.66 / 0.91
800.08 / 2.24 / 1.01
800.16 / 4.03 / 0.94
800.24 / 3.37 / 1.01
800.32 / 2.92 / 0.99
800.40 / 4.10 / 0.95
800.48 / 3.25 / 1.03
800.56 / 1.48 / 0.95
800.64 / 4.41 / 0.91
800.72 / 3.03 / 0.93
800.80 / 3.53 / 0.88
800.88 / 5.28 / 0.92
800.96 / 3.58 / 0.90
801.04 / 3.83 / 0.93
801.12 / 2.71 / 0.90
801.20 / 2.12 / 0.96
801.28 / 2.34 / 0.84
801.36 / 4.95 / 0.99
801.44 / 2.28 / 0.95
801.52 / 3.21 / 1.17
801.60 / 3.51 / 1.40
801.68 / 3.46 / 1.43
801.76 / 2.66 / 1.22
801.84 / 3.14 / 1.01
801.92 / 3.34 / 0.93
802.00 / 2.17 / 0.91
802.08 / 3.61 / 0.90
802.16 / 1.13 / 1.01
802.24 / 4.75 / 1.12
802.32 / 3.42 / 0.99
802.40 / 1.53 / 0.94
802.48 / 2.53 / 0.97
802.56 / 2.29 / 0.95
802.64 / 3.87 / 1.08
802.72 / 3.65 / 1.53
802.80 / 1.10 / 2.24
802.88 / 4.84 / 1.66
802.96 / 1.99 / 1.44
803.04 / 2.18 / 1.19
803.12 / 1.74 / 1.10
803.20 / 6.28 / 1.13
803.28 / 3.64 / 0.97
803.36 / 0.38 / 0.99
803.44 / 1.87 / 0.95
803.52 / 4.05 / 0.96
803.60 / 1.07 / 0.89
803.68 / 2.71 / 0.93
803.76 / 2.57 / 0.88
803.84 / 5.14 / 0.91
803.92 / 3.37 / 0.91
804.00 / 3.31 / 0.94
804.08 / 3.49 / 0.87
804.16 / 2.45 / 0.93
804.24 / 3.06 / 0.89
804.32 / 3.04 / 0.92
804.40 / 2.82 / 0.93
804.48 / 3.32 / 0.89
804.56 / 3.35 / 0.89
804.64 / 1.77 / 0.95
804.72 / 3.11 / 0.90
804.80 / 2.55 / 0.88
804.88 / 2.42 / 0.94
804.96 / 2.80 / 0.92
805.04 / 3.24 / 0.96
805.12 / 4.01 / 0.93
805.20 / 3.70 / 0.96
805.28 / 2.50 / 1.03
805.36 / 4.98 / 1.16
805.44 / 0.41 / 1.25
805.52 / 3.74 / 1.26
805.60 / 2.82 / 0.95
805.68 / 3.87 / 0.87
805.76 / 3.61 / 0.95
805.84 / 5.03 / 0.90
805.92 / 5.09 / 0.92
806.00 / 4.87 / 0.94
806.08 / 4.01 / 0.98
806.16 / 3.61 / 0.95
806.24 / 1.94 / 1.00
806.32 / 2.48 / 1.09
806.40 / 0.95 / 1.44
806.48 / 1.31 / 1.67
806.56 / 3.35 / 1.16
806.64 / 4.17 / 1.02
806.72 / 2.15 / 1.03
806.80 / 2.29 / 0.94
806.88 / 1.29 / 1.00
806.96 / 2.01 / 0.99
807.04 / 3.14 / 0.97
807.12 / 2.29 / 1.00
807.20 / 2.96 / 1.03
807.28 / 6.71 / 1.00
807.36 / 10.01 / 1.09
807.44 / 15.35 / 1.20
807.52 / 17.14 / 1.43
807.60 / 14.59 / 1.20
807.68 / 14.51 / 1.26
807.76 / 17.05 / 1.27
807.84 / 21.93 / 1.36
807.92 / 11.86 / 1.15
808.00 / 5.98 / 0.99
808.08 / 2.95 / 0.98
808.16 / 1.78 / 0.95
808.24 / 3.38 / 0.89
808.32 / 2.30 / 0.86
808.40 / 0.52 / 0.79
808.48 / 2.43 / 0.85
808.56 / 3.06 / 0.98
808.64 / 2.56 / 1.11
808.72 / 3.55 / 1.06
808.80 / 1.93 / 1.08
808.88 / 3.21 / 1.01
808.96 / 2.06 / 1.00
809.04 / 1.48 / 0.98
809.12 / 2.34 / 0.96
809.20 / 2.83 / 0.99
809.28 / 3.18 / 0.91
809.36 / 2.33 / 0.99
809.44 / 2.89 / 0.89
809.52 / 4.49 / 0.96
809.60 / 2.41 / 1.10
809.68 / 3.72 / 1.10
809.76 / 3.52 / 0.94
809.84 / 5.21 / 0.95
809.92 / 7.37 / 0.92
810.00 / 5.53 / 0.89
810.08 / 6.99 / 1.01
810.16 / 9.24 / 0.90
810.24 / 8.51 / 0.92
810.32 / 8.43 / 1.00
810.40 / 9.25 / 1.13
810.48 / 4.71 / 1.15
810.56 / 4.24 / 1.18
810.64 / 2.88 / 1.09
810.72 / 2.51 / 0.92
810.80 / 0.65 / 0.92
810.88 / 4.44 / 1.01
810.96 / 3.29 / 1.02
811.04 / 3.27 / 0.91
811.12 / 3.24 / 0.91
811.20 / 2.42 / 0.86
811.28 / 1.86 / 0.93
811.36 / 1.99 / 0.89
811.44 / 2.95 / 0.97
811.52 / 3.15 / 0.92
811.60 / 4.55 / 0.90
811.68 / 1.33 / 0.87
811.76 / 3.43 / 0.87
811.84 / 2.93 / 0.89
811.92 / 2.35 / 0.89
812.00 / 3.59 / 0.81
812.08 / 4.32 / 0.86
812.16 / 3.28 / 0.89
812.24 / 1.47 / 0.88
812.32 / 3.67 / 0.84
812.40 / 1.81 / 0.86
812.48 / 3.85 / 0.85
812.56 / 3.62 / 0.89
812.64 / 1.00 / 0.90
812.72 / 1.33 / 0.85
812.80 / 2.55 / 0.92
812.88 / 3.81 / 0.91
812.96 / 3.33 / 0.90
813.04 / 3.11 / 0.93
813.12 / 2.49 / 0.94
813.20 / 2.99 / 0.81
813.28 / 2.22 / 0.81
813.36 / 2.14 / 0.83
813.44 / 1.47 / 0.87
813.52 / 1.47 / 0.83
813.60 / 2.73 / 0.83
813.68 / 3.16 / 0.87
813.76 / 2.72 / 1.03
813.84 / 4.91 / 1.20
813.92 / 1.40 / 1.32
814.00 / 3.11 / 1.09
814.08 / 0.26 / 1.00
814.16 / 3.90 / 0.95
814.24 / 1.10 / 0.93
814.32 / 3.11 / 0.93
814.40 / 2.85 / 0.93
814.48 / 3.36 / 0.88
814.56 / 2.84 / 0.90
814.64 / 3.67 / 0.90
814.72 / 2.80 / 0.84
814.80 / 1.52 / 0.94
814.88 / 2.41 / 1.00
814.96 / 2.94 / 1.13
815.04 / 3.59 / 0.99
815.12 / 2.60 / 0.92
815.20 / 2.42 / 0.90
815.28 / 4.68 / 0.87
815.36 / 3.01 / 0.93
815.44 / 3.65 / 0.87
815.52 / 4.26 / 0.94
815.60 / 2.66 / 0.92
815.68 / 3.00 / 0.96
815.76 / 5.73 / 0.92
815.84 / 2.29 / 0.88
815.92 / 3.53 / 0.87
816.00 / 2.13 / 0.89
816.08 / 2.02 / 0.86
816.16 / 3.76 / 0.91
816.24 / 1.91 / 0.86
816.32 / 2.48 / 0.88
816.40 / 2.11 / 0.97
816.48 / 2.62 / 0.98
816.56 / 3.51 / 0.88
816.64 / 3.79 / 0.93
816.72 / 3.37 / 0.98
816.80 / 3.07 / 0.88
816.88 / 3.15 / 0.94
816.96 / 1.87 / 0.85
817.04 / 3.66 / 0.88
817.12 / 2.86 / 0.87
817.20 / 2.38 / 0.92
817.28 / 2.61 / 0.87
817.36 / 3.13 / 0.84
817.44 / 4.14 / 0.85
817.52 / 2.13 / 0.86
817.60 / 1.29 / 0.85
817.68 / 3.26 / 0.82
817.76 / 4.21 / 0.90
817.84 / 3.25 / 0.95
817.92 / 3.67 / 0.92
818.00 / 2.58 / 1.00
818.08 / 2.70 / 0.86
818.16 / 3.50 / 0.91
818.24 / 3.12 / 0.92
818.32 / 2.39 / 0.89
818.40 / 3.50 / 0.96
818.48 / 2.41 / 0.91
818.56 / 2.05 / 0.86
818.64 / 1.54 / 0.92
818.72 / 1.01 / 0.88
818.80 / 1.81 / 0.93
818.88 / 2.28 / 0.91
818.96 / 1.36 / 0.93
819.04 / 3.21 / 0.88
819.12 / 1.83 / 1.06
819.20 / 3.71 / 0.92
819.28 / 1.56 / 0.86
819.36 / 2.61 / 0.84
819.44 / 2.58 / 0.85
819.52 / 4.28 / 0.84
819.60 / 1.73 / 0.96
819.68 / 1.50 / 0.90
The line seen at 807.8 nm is Halpha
